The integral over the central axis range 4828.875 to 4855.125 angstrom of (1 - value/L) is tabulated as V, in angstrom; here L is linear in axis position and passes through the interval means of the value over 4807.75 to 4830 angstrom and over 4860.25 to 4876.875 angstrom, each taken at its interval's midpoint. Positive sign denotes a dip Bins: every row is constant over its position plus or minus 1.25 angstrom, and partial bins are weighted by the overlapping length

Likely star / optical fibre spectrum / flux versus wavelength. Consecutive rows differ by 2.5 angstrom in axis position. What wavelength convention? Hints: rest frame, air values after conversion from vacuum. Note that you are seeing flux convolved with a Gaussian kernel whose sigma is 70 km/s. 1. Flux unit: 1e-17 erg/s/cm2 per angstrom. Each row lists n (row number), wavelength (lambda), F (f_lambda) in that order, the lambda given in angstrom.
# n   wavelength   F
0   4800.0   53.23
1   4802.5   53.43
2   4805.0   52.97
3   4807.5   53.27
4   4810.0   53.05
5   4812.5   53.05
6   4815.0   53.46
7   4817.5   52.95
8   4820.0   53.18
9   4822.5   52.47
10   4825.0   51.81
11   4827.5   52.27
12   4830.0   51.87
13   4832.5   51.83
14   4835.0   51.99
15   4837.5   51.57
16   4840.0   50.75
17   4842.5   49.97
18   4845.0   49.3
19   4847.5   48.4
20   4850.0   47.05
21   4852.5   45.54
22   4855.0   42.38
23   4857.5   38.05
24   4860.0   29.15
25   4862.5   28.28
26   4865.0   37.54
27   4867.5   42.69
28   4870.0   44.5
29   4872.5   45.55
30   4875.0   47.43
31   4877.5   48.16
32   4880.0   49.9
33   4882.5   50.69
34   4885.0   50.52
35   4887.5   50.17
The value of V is -1.3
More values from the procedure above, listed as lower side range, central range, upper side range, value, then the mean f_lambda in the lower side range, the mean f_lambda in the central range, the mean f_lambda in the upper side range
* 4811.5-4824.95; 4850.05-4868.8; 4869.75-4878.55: 3.9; 52.9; 38.3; 46.6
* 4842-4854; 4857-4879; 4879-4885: 4.0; 47.8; 40.3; 50.4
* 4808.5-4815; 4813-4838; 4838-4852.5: -0.5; 53.1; 52.4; 48.9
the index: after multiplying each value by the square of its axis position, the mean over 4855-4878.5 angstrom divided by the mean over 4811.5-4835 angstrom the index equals 0.78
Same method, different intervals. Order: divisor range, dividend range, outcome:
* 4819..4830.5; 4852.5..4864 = 0.69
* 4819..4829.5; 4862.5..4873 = 0.79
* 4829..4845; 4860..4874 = 0.77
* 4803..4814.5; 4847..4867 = 0.76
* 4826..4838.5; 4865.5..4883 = 0.91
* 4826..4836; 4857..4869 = 0.69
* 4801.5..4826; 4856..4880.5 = 0.79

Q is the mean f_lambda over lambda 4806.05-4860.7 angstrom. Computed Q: 49.5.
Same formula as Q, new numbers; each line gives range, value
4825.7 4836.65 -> 52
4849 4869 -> 38.8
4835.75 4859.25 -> 46.7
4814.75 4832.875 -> 52.5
